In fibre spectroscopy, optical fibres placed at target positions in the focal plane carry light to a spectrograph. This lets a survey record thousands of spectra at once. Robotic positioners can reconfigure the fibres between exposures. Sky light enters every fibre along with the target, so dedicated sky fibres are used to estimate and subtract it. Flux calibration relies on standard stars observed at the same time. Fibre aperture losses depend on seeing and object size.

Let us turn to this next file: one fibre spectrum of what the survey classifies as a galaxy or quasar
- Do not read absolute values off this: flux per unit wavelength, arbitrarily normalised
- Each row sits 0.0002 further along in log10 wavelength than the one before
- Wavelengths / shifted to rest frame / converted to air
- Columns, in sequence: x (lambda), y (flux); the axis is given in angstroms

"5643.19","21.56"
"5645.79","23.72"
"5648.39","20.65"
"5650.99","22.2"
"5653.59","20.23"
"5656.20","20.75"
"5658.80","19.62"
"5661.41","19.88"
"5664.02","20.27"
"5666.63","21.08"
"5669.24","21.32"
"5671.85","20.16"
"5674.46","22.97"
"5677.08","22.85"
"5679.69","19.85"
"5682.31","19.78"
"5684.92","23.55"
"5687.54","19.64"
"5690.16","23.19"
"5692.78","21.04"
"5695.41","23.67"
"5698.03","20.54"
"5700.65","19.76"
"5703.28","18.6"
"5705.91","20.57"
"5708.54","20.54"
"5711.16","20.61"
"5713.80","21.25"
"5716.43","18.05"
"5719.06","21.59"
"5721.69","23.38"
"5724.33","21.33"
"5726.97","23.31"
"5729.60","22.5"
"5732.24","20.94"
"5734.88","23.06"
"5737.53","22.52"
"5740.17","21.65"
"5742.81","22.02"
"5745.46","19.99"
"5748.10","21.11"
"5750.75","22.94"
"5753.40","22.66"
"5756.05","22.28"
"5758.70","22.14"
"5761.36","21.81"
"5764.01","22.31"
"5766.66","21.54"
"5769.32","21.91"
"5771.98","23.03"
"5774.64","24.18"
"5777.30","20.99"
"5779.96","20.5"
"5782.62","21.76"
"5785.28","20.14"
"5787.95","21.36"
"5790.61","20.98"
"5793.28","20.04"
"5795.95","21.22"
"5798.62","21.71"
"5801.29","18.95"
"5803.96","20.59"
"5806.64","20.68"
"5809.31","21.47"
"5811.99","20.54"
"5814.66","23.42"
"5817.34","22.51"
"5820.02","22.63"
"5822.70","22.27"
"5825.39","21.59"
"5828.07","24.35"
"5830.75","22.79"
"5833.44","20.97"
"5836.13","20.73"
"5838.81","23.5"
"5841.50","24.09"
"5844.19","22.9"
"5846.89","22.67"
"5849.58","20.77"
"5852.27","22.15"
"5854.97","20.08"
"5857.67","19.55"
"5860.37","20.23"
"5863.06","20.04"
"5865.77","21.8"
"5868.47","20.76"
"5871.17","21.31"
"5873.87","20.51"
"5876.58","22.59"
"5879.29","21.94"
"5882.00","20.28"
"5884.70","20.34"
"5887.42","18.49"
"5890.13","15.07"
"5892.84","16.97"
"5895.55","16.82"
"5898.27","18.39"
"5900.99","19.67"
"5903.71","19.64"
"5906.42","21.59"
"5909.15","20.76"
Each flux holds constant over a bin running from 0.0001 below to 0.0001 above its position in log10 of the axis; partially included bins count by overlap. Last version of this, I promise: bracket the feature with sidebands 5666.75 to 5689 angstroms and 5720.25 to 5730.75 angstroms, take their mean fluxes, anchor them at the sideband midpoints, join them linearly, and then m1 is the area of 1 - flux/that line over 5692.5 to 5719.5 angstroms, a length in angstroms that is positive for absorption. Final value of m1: 1.9 angstroms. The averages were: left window 21.3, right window 22.6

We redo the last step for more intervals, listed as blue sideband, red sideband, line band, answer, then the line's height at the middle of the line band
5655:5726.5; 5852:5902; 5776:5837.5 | -3.5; 20.2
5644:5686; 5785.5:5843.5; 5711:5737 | -0.3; 21.4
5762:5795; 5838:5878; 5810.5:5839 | -1.0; 21.5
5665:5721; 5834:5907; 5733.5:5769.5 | -2.0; 20.8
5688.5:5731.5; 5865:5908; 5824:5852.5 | -3.2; 20.1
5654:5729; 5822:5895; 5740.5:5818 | -1.9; 21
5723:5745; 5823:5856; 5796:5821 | 0.9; 22.2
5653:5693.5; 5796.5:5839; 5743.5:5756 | -0.2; 21.4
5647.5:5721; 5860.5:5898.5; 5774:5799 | -1.1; 20.3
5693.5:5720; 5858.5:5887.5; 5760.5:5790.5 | -1.6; 20.6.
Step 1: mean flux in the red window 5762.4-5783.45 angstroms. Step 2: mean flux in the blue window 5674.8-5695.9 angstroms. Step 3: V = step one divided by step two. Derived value 1.0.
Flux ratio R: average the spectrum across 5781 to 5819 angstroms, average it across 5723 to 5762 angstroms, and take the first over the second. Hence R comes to 1.0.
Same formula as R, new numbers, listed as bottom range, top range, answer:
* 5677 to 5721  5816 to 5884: 1.04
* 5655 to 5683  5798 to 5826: 1.03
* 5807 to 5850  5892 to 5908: 0.85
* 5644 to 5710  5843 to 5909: 0.96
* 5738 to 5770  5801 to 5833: 1.00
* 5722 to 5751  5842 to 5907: 0.92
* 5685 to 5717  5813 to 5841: 1.08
